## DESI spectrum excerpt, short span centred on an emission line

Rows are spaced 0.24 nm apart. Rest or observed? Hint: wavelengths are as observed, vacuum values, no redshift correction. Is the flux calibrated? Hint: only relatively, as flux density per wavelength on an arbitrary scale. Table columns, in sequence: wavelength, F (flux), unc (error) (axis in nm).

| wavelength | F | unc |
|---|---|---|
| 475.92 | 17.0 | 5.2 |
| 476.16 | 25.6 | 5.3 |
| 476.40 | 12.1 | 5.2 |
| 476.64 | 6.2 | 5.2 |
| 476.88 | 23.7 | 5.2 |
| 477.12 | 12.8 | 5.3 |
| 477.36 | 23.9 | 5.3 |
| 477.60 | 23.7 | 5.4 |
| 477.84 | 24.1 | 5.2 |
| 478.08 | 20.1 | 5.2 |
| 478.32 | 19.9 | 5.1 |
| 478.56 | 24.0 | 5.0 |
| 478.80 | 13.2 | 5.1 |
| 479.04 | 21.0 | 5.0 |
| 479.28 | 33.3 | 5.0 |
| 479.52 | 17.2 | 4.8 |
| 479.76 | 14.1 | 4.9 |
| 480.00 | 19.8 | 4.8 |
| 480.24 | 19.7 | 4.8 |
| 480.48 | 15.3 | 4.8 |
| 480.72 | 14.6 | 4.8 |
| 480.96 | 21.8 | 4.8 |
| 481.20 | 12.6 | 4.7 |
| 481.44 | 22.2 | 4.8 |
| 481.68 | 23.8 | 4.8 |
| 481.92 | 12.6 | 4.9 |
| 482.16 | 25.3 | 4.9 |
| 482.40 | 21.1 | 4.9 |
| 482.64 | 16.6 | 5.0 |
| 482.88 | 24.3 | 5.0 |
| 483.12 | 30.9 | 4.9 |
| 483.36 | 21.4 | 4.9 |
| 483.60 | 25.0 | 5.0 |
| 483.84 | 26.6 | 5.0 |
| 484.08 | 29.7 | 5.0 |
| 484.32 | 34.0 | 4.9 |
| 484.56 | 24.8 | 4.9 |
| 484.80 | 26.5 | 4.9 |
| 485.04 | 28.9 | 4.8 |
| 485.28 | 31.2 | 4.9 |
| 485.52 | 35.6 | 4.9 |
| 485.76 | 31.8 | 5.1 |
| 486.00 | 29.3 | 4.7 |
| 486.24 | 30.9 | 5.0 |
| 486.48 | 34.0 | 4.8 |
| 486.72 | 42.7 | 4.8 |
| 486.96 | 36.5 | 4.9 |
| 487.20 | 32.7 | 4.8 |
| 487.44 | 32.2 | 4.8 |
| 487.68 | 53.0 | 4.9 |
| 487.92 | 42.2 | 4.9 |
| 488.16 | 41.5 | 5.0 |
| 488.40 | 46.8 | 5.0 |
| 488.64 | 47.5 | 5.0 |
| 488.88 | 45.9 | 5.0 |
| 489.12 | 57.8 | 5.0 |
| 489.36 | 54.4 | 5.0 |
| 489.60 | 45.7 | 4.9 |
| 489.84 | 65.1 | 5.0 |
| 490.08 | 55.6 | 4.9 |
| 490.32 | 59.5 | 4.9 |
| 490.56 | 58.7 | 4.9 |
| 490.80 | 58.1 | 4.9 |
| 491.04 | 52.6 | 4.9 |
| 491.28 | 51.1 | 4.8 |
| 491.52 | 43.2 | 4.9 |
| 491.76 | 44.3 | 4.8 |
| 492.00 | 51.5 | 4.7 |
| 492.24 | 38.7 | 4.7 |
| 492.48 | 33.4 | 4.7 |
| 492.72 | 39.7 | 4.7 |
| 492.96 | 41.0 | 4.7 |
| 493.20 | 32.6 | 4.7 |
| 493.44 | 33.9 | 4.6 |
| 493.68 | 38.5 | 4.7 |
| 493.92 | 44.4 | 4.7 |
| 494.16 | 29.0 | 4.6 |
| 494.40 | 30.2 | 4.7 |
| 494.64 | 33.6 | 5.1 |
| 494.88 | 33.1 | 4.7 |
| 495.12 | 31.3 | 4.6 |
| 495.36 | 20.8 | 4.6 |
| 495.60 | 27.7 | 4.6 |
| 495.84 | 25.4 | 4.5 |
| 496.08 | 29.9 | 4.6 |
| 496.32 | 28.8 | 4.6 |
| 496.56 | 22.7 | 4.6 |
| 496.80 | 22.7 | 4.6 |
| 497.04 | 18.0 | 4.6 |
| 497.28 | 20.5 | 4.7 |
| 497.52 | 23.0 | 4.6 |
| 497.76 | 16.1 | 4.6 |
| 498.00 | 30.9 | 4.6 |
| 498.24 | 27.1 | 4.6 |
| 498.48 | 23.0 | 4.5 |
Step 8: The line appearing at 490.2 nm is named C IV 1549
